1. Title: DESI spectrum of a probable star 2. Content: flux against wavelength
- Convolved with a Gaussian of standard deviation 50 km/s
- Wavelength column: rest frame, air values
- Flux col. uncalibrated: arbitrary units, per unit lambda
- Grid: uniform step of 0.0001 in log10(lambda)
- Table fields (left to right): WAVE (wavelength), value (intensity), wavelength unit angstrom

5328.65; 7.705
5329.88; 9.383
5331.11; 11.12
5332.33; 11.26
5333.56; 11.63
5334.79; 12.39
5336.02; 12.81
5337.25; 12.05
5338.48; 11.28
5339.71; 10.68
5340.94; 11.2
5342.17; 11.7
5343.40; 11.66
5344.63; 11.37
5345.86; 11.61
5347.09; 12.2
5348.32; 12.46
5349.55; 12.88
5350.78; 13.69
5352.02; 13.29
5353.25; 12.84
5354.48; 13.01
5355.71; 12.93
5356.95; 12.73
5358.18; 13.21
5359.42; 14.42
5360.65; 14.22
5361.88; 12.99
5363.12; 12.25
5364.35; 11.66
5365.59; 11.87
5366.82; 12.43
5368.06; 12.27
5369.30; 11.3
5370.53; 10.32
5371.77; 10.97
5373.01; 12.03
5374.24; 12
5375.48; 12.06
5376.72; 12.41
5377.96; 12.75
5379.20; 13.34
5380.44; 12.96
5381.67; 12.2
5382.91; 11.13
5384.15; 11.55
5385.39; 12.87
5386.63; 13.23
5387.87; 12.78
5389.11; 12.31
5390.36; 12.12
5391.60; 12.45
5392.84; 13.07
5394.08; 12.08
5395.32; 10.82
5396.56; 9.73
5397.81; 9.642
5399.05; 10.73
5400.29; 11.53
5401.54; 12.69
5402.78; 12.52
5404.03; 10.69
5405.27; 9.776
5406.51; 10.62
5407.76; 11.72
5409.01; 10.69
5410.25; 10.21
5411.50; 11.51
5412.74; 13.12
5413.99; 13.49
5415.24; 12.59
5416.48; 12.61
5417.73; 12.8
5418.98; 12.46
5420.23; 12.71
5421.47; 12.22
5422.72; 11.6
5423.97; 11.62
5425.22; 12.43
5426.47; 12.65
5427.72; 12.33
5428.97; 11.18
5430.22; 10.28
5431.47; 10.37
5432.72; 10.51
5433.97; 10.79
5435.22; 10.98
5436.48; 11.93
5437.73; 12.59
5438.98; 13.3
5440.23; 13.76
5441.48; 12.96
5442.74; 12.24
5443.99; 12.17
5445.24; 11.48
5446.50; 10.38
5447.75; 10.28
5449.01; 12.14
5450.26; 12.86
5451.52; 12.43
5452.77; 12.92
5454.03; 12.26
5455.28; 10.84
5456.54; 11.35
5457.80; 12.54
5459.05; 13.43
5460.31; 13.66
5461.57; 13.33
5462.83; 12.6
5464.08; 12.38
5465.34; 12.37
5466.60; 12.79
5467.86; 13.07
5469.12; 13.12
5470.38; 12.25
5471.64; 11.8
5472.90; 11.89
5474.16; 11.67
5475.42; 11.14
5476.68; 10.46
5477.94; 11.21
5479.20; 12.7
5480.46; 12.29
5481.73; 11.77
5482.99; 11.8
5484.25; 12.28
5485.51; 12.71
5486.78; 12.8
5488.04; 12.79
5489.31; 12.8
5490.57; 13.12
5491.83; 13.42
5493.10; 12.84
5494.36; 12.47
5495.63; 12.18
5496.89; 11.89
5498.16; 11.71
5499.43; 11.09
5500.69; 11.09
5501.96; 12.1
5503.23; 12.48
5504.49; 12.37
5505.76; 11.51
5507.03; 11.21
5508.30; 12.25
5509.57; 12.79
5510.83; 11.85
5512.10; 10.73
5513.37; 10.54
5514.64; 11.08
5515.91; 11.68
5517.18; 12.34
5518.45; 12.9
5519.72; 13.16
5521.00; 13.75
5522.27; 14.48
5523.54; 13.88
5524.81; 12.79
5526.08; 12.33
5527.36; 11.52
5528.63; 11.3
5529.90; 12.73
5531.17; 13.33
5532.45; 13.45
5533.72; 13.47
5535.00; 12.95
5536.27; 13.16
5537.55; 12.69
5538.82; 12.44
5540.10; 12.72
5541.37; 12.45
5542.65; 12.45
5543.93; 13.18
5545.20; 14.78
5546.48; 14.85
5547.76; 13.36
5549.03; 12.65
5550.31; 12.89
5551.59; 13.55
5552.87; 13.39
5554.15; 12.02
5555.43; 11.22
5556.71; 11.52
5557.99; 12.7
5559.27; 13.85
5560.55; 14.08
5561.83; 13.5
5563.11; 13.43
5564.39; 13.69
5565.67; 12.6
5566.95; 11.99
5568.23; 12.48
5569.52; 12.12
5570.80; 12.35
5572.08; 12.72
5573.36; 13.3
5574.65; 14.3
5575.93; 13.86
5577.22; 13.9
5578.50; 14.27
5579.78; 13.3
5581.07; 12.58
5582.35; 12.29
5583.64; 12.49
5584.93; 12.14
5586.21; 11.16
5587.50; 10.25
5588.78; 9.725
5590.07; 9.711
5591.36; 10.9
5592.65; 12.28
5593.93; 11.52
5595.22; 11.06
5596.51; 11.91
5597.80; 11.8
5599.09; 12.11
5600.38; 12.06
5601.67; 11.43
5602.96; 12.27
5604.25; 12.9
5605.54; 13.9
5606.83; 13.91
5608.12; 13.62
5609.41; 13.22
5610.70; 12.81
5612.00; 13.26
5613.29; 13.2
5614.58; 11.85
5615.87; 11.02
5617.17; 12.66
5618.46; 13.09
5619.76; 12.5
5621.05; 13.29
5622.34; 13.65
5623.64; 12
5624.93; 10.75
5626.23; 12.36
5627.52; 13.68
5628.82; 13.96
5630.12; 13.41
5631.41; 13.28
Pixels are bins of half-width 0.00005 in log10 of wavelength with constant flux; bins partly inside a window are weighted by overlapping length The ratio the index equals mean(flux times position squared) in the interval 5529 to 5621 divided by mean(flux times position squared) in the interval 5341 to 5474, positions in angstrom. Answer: 1.11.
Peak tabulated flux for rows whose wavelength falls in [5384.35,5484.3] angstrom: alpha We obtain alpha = 13.76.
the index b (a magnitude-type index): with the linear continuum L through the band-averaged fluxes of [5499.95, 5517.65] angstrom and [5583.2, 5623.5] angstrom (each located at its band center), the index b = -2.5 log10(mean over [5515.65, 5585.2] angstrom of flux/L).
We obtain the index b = -0.09 mag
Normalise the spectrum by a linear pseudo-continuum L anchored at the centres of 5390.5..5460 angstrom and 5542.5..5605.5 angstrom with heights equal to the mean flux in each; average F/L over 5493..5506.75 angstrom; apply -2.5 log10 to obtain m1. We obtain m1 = 0.024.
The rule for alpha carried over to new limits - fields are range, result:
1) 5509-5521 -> 13.75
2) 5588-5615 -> 13.91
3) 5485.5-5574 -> 14.85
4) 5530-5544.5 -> 13.47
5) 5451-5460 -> 13.43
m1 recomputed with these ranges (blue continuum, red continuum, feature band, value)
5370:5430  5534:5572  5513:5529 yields 0.02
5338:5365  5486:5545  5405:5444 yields 0.05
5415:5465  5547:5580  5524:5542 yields 0.01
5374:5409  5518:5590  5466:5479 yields 0.03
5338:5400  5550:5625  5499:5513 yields 0.06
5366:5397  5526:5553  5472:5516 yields 0.07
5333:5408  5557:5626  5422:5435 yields 0.08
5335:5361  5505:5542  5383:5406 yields 0.07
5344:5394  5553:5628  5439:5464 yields 0.01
